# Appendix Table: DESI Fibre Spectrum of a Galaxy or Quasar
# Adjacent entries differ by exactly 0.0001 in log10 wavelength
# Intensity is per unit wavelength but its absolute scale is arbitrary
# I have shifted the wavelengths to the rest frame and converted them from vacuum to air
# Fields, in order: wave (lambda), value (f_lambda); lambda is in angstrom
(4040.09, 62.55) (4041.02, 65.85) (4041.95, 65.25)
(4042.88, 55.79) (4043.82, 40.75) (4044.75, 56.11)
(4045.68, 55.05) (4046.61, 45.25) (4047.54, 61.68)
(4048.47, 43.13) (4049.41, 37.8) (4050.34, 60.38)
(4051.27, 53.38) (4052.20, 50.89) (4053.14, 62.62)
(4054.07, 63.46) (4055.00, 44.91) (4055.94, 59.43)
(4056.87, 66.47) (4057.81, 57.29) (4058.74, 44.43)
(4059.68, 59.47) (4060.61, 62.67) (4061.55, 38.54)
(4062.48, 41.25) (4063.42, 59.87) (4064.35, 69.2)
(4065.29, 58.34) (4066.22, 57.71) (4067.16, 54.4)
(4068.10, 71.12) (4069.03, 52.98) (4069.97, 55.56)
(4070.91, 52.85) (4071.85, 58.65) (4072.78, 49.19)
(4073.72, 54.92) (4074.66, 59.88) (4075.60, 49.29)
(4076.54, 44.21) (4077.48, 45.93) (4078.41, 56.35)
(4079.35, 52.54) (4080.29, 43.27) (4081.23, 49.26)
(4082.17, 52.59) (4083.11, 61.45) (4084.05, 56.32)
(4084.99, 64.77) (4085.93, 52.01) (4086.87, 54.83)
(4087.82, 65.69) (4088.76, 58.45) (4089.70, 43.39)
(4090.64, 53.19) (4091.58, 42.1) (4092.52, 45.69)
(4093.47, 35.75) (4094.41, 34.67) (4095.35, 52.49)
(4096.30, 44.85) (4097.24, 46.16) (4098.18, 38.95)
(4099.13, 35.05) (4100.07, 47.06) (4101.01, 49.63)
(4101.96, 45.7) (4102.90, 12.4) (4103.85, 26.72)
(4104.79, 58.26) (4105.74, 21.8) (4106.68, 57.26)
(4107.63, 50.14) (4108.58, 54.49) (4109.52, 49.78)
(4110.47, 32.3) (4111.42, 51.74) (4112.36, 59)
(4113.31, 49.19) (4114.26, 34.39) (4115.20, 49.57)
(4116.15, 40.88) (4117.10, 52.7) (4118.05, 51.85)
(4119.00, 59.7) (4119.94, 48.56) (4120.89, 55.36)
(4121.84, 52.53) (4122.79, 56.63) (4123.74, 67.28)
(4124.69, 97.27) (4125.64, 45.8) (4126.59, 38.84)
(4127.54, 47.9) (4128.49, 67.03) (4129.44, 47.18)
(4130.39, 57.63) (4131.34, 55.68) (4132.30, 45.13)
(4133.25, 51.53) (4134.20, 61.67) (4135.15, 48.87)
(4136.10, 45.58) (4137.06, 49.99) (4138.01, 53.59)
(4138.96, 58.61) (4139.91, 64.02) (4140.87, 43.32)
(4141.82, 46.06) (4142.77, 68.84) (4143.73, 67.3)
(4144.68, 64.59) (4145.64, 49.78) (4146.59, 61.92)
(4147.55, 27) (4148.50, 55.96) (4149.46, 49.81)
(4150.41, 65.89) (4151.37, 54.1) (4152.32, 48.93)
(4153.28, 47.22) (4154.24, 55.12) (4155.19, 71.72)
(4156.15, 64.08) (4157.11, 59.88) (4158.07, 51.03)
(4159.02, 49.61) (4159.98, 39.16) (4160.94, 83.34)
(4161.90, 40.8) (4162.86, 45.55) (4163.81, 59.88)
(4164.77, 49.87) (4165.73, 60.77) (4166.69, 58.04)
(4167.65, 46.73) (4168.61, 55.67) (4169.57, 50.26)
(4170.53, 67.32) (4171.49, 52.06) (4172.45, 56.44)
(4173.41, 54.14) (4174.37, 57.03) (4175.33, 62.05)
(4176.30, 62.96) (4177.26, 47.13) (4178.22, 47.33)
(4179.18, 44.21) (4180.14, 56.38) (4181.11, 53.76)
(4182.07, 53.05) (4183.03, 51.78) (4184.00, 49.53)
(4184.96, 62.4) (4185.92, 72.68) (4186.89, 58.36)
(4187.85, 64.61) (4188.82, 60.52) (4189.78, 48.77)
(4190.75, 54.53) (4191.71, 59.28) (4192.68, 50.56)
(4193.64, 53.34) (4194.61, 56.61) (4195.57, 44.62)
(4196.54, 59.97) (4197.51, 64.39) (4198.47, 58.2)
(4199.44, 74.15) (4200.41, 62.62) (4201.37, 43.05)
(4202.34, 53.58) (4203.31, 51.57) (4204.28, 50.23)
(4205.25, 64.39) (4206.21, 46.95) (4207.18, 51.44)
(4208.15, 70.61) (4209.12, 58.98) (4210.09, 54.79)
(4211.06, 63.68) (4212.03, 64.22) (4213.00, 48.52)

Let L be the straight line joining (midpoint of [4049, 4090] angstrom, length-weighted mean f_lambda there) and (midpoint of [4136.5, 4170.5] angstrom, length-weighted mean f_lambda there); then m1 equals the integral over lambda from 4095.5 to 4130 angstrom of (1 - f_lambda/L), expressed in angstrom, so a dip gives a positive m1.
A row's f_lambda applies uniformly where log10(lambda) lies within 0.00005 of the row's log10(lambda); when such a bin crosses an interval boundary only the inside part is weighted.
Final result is 4.00 angstrom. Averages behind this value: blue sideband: 54.8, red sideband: 55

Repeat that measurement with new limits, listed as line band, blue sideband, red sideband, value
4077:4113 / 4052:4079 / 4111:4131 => 4.71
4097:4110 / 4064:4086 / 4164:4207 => 3.04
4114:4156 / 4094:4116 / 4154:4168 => -3.62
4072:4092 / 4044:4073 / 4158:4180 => 0.65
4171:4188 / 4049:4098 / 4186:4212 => 0.27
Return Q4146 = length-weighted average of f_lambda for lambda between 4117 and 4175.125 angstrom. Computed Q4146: 55.1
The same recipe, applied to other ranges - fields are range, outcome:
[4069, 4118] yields 48.2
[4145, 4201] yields 55.6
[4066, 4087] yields 54.3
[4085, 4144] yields 50.1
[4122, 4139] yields 55.2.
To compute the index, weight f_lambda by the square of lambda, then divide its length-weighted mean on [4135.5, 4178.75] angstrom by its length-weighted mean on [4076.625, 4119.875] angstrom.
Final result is 1.19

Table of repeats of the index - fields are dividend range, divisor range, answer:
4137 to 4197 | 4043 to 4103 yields 1.12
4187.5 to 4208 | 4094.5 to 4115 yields 1.34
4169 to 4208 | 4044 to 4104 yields 1.15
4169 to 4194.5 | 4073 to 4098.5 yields 1.16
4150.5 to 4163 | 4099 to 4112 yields 1.33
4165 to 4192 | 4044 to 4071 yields 1.08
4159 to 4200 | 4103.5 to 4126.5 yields 1.13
